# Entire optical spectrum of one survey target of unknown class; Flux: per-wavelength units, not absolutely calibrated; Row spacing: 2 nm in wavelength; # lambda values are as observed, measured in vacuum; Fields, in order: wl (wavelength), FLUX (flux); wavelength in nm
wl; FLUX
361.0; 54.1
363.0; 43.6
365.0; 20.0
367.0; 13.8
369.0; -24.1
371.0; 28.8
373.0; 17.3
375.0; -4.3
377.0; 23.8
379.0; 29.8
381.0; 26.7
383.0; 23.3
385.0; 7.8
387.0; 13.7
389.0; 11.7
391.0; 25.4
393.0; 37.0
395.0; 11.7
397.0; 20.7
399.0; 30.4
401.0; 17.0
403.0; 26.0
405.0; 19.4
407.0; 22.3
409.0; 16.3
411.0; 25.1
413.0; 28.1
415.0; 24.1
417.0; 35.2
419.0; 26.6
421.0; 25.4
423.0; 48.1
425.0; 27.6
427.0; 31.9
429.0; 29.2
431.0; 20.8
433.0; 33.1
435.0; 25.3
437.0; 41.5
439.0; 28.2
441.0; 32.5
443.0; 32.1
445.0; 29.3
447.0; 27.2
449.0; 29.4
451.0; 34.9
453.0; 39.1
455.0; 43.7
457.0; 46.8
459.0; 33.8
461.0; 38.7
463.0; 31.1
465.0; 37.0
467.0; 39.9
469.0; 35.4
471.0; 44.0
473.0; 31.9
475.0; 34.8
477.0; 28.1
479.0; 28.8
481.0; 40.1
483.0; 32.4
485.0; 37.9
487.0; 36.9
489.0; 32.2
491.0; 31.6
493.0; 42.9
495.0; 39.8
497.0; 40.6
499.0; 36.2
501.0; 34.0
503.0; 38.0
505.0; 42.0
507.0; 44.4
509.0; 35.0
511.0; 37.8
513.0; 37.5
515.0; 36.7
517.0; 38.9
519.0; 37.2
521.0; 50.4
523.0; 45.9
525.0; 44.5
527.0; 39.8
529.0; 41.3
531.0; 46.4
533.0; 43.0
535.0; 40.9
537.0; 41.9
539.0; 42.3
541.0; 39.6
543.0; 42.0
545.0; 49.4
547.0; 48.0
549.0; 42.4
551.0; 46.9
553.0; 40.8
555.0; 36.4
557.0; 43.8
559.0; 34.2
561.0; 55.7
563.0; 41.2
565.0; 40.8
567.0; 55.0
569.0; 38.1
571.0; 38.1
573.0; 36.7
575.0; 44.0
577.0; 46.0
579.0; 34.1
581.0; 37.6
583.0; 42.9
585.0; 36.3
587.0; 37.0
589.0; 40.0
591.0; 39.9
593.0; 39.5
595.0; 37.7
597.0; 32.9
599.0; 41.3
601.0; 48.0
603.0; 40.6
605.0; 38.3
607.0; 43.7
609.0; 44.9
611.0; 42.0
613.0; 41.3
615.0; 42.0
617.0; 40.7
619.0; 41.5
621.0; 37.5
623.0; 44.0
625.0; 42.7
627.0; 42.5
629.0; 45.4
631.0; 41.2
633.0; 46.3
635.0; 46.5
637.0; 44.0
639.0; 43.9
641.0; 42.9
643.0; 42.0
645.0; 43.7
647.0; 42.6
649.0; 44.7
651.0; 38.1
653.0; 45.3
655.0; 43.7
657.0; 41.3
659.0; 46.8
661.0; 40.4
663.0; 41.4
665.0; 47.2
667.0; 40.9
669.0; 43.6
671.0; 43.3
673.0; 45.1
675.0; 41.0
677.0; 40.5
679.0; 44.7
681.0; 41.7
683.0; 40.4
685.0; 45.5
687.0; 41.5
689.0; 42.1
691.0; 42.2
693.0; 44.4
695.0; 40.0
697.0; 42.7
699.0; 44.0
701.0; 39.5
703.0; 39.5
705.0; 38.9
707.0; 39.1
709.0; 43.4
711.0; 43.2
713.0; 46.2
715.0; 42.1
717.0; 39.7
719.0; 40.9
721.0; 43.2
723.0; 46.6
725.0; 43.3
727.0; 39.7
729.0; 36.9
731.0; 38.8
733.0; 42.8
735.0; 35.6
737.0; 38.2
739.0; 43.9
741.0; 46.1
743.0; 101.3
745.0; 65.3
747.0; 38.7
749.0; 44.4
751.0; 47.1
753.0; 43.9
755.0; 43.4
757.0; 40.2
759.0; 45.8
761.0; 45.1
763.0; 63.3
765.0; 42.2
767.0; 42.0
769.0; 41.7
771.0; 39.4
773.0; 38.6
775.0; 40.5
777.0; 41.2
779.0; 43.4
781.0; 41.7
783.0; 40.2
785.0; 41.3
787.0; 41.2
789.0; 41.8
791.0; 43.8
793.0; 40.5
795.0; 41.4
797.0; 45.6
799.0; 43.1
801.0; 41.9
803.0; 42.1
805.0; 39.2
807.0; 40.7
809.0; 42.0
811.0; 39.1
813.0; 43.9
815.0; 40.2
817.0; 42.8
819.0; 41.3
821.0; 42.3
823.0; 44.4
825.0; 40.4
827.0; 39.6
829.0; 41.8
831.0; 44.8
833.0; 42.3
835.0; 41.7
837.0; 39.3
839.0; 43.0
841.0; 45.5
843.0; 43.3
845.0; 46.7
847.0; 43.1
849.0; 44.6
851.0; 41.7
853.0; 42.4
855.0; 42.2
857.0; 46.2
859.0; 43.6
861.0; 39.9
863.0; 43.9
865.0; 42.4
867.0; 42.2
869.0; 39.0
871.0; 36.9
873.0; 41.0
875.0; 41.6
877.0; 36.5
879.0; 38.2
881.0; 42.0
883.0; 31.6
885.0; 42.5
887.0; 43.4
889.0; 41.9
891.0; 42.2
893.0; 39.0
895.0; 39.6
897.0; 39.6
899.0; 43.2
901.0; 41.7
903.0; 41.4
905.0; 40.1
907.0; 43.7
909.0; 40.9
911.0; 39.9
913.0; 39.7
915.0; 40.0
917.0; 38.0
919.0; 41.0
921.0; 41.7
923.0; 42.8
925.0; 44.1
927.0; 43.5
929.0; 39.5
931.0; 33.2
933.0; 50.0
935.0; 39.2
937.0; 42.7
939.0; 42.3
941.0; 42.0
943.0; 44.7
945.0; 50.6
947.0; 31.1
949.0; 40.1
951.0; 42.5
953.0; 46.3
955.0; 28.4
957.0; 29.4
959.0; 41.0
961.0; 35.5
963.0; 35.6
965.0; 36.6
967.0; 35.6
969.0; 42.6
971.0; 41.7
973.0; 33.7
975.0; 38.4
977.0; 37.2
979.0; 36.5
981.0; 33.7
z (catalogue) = 0.13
